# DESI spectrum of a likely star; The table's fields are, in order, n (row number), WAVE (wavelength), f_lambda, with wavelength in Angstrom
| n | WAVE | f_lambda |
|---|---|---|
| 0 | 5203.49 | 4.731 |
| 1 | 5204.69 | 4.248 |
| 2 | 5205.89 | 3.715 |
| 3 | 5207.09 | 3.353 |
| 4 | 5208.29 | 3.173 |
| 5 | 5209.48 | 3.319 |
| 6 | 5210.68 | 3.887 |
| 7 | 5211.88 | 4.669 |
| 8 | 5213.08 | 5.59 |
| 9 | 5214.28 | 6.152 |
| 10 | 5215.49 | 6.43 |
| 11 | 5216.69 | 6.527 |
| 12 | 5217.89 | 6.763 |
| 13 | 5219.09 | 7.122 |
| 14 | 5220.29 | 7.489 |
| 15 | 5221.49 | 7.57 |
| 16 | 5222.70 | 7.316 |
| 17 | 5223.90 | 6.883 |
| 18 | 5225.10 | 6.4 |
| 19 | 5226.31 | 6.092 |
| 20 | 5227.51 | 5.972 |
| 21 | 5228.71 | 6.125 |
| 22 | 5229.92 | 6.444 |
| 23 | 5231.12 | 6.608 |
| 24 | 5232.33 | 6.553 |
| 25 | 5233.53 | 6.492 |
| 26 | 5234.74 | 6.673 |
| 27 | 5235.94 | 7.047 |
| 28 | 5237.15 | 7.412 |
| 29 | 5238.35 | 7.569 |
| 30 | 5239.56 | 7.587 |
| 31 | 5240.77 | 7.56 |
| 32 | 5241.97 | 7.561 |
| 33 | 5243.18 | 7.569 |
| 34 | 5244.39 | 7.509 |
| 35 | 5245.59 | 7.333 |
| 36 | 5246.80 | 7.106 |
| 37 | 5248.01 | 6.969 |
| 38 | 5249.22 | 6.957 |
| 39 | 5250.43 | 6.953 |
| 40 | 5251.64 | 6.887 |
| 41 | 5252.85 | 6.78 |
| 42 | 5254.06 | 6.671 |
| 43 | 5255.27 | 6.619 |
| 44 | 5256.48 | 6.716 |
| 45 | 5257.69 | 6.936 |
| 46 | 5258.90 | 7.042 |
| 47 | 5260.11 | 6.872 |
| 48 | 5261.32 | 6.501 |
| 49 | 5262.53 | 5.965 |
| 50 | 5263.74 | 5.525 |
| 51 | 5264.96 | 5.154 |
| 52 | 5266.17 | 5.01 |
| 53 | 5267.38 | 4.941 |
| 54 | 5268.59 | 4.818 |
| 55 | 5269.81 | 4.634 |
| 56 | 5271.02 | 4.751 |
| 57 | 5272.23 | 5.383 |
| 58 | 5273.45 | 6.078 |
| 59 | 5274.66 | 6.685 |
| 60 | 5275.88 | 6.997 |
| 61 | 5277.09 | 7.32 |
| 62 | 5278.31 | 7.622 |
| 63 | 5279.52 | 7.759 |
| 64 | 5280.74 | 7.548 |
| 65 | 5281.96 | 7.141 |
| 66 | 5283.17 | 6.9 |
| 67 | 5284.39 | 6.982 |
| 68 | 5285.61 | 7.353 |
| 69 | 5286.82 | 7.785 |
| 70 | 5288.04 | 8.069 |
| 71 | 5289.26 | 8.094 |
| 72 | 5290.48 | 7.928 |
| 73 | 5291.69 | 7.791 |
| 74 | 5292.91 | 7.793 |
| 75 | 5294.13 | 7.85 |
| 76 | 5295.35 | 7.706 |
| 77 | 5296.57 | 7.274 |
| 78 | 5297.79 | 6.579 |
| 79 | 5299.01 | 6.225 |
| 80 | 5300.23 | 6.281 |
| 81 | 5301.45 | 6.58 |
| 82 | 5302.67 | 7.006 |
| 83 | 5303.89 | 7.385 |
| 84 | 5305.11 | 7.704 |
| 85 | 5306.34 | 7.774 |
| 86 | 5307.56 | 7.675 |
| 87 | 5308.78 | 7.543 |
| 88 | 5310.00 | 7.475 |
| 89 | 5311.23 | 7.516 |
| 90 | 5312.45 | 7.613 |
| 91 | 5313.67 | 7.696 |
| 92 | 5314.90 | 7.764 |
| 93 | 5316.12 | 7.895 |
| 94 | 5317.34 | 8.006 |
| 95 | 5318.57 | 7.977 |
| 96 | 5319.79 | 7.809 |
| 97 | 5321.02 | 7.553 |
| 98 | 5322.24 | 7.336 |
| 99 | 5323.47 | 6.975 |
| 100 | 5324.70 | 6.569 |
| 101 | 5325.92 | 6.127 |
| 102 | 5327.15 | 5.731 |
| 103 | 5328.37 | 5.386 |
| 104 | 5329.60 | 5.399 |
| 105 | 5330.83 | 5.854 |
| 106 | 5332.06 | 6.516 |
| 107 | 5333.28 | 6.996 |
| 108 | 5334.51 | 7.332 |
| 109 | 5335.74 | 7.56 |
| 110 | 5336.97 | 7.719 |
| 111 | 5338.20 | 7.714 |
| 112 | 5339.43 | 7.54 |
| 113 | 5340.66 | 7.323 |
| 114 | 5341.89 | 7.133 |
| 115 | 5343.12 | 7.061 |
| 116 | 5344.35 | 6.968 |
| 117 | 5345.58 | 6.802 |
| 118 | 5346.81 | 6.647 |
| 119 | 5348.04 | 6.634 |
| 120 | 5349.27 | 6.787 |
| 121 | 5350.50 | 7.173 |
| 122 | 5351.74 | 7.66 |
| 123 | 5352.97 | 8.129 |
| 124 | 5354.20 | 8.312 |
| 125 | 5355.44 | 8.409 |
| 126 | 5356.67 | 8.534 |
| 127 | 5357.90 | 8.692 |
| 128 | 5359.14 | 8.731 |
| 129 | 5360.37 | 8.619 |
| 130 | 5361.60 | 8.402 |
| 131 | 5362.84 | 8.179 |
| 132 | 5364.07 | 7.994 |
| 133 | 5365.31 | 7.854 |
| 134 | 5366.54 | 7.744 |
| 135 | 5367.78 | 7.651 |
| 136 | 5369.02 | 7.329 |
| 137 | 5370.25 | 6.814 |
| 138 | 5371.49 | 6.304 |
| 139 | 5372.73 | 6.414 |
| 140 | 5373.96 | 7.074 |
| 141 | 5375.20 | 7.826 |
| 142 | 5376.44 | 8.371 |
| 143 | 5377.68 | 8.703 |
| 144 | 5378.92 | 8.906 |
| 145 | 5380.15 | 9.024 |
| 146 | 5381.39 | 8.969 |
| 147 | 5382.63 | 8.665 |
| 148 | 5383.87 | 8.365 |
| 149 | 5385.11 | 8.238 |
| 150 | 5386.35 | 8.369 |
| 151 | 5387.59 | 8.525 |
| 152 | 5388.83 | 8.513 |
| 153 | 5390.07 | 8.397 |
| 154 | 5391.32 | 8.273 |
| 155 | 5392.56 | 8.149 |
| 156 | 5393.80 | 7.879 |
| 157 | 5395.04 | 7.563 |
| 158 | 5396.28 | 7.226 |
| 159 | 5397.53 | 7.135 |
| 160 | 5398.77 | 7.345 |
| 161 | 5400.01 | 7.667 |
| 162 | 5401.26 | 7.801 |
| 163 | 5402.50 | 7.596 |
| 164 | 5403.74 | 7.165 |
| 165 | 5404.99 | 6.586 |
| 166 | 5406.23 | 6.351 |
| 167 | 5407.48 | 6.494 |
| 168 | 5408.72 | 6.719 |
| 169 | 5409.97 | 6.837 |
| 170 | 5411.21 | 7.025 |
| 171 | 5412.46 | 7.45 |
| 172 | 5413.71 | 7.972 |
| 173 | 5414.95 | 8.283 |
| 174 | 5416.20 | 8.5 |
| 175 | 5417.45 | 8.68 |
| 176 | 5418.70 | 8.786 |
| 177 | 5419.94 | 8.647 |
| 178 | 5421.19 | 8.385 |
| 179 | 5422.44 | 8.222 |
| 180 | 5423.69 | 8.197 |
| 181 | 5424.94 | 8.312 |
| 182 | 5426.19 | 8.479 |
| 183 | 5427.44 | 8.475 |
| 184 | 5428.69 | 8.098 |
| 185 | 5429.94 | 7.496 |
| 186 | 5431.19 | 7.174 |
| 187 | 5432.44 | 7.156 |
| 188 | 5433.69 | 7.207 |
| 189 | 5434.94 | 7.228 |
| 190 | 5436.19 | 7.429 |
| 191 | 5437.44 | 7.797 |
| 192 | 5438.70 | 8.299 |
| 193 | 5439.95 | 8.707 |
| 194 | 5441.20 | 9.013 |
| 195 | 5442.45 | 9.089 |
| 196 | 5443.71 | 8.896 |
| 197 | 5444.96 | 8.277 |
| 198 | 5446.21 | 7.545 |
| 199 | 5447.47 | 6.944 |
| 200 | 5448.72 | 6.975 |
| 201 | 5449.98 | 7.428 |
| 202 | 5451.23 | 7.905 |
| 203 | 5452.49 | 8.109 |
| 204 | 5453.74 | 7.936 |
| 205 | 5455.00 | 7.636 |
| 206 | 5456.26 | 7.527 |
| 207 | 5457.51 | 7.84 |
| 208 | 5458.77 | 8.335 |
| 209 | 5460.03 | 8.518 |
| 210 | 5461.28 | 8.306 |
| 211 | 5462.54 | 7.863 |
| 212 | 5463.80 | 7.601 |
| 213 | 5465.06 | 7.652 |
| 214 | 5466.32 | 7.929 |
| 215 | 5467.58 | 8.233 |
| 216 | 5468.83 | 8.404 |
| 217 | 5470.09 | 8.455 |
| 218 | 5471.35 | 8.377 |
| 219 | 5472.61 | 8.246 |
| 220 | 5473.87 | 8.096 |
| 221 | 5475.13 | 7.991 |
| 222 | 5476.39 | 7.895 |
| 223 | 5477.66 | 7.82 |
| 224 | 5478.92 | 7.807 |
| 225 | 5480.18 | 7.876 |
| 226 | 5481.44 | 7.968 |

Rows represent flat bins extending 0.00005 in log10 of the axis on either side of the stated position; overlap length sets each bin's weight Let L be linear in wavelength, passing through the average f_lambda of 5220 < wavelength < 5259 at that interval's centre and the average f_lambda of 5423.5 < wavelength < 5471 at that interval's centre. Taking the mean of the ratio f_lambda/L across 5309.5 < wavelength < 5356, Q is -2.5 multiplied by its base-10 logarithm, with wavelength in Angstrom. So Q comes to 0.032 mag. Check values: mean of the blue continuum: 6.95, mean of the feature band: 7.18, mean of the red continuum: 7.96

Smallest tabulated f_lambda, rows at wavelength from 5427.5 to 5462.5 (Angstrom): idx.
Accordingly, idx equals 6.944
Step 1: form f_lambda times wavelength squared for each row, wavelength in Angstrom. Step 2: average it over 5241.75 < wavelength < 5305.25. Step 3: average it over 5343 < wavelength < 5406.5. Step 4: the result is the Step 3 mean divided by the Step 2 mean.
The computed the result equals 1.2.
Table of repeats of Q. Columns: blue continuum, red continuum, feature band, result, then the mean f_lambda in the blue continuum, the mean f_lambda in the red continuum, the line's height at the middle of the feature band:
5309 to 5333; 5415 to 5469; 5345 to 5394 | -0.07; 7.02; 8.03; 7.42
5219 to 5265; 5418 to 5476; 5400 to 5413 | 0.11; 6.85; 8.03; 7.8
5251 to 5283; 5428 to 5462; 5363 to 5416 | -0.05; 6.33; 7.89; 7.4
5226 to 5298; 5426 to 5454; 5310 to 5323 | -0.08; 6.81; 7.89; 7.14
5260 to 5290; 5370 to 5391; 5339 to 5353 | 0.07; 6.48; 8.11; 7.58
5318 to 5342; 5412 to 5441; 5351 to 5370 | -0.12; 6.92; 8.06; 7.28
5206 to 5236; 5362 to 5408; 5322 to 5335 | 0.13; 5.97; 7.77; 7.15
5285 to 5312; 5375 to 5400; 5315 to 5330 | 0.10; 7.43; 8.21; 7.64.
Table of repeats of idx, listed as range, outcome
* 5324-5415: 5.386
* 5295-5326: 6.127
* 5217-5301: 4.634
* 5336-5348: 6.647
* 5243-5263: 5.965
